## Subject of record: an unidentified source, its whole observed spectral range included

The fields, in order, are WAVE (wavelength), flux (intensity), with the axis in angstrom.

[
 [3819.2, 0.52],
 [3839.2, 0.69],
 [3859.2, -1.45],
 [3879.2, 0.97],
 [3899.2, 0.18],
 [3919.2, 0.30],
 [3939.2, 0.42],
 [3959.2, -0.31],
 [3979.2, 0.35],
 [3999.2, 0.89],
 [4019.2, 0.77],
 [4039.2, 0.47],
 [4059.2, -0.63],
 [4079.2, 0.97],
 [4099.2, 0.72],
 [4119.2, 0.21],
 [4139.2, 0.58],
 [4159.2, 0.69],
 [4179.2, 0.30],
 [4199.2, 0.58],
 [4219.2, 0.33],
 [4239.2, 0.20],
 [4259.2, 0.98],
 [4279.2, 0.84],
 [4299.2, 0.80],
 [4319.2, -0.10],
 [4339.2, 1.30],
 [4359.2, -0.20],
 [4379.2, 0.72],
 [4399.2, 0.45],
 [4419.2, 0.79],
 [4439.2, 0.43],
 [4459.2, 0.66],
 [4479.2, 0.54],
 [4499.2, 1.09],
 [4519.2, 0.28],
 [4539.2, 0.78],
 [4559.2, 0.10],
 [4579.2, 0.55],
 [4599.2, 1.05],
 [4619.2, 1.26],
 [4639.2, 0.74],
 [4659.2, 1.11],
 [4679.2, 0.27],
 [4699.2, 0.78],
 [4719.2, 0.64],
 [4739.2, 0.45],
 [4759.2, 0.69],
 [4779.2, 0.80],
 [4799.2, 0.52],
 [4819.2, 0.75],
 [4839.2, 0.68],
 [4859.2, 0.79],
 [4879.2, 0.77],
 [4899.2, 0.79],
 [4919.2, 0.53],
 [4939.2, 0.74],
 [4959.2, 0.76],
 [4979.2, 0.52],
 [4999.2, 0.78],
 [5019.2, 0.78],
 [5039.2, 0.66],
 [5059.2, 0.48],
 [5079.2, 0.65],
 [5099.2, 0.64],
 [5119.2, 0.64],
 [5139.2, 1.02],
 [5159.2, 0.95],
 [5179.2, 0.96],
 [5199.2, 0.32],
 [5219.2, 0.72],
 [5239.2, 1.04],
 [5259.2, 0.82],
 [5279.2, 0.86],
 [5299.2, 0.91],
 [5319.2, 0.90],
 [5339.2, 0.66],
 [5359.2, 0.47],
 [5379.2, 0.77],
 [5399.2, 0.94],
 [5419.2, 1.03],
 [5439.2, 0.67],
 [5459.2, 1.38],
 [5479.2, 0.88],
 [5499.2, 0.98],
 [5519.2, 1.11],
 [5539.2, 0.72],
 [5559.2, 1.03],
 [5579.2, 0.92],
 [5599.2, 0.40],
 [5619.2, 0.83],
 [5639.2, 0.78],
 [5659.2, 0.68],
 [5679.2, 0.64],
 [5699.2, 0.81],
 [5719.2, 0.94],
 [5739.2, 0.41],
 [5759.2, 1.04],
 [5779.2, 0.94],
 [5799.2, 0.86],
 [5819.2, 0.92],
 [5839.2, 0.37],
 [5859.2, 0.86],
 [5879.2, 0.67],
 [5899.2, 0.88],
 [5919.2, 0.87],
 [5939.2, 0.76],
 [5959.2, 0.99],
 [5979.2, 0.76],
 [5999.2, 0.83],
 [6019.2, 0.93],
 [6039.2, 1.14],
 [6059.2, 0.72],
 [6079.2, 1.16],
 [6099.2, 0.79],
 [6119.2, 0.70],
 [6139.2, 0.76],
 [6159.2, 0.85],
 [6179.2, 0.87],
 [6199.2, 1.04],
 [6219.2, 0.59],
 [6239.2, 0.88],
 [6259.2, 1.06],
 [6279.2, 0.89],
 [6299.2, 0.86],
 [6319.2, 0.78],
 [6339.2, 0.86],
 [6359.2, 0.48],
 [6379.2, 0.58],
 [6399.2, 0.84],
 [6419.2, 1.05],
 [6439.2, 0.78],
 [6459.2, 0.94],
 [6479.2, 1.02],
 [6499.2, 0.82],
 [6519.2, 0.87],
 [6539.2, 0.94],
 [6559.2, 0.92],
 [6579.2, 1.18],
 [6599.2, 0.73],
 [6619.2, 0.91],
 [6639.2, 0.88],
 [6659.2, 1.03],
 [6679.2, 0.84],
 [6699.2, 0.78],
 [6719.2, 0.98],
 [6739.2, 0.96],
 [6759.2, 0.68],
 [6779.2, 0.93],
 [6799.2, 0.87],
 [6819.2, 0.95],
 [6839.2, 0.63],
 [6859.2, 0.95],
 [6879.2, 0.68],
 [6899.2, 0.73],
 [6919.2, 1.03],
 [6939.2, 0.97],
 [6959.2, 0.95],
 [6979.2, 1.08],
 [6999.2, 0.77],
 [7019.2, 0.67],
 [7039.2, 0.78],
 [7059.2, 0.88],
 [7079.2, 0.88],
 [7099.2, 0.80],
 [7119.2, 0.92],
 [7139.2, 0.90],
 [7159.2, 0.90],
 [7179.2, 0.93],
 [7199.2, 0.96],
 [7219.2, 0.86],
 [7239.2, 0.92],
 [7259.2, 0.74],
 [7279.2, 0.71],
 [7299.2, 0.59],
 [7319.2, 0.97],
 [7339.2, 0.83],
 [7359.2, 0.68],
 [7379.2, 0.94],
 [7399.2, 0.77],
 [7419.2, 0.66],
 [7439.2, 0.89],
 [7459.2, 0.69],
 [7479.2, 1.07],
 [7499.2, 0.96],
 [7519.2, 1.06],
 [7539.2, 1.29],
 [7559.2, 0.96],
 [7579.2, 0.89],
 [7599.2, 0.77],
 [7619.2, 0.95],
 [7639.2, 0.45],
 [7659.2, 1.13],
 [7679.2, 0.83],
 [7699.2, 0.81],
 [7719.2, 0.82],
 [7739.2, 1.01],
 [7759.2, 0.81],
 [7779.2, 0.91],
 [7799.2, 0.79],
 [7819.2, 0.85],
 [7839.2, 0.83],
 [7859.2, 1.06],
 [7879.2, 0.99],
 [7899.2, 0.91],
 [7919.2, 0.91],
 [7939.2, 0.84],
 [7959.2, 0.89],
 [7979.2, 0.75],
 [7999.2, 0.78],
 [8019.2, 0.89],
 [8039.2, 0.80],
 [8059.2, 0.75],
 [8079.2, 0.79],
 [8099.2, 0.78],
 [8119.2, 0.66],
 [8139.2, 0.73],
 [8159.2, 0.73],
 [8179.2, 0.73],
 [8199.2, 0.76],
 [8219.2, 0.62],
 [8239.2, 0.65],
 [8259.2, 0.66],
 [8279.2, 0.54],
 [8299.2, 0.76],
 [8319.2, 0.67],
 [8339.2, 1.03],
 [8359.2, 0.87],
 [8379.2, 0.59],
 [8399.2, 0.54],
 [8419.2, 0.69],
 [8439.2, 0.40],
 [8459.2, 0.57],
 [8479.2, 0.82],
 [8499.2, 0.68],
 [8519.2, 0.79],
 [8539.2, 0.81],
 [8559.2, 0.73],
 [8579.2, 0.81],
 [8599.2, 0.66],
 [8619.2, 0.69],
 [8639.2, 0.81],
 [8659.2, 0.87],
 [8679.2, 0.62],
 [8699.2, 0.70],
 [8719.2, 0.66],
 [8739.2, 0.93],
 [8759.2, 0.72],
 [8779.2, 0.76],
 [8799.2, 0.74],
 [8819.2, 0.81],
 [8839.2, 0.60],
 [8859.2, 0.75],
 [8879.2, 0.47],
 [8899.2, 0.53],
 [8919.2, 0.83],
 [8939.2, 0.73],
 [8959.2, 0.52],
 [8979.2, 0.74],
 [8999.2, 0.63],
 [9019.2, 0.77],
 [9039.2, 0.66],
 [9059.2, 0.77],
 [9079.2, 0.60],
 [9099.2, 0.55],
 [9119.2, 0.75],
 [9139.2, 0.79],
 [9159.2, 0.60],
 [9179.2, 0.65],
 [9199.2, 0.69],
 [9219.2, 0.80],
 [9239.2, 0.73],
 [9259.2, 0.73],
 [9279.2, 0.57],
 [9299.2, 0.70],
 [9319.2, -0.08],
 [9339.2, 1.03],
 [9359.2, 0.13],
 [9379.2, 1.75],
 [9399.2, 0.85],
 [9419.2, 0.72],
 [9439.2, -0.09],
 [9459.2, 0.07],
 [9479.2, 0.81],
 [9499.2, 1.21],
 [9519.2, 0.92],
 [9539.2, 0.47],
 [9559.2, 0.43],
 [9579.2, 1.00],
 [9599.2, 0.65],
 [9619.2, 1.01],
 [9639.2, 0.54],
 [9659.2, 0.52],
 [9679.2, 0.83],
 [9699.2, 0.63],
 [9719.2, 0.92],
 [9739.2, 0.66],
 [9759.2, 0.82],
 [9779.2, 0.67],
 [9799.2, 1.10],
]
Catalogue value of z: 0.15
